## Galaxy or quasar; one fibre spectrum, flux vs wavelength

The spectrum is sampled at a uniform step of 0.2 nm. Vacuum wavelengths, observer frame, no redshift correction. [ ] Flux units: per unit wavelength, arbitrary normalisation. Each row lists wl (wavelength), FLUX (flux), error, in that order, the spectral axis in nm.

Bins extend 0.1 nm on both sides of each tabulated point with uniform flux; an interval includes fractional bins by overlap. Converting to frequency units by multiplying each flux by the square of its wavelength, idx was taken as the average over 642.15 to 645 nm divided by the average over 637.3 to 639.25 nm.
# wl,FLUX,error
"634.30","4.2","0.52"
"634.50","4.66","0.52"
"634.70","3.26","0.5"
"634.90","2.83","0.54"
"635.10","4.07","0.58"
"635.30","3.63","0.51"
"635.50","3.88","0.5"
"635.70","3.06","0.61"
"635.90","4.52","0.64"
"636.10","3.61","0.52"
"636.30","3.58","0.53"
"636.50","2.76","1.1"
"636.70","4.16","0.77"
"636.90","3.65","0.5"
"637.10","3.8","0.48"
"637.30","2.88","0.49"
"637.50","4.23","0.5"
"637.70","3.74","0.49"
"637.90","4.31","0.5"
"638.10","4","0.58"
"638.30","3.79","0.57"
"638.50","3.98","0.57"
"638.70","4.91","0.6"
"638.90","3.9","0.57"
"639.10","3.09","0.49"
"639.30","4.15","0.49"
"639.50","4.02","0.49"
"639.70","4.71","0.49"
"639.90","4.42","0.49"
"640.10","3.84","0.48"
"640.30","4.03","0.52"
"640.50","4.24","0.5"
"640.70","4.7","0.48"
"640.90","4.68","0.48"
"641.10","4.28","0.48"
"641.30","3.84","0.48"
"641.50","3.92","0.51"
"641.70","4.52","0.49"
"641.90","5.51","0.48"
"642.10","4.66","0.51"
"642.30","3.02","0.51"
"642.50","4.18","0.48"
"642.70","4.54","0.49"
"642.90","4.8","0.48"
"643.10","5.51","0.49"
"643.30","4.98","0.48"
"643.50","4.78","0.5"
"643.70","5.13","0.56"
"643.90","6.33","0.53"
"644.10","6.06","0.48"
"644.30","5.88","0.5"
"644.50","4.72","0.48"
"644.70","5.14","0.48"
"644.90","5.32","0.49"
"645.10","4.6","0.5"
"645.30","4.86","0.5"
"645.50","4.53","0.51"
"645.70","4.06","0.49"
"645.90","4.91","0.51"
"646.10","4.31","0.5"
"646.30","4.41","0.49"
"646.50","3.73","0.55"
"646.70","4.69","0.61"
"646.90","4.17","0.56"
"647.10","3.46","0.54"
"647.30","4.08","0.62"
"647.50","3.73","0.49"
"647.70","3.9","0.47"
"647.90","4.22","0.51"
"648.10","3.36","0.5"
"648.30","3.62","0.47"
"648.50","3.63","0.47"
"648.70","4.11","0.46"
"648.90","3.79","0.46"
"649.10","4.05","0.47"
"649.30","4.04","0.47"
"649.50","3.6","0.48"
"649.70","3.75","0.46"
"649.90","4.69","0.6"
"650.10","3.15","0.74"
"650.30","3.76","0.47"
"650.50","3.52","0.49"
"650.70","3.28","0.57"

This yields 1.30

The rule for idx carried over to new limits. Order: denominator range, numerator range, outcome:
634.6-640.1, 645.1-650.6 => 1.09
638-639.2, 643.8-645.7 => 1.35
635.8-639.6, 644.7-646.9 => 1.21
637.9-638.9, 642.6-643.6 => 1.20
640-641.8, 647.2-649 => 0.93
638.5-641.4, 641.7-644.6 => 1.20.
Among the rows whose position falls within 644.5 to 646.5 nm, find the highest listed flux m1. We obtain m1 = 5.32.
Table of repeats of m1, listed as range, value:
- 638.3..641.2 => 4.91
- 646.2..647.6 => 4.69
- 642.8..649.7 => 6.33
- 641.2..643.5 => 5.51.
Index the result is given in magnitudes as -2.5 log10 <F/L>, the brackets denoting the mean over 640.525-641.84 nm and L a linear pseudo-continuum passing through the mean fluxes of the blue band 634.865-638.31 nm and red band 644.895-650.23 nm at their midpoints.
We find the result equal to -0.13 mag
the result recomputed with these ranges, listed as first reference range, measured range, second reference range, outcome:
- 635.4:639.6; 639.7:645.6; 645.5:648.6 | -0.20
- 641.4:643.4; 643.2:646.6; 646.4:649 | -0.16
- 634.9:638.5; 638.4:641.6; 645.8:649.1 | -0.10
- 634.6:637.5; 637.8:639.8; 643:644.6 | 0.04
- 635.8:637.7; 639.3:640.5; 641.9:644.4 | 0.03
